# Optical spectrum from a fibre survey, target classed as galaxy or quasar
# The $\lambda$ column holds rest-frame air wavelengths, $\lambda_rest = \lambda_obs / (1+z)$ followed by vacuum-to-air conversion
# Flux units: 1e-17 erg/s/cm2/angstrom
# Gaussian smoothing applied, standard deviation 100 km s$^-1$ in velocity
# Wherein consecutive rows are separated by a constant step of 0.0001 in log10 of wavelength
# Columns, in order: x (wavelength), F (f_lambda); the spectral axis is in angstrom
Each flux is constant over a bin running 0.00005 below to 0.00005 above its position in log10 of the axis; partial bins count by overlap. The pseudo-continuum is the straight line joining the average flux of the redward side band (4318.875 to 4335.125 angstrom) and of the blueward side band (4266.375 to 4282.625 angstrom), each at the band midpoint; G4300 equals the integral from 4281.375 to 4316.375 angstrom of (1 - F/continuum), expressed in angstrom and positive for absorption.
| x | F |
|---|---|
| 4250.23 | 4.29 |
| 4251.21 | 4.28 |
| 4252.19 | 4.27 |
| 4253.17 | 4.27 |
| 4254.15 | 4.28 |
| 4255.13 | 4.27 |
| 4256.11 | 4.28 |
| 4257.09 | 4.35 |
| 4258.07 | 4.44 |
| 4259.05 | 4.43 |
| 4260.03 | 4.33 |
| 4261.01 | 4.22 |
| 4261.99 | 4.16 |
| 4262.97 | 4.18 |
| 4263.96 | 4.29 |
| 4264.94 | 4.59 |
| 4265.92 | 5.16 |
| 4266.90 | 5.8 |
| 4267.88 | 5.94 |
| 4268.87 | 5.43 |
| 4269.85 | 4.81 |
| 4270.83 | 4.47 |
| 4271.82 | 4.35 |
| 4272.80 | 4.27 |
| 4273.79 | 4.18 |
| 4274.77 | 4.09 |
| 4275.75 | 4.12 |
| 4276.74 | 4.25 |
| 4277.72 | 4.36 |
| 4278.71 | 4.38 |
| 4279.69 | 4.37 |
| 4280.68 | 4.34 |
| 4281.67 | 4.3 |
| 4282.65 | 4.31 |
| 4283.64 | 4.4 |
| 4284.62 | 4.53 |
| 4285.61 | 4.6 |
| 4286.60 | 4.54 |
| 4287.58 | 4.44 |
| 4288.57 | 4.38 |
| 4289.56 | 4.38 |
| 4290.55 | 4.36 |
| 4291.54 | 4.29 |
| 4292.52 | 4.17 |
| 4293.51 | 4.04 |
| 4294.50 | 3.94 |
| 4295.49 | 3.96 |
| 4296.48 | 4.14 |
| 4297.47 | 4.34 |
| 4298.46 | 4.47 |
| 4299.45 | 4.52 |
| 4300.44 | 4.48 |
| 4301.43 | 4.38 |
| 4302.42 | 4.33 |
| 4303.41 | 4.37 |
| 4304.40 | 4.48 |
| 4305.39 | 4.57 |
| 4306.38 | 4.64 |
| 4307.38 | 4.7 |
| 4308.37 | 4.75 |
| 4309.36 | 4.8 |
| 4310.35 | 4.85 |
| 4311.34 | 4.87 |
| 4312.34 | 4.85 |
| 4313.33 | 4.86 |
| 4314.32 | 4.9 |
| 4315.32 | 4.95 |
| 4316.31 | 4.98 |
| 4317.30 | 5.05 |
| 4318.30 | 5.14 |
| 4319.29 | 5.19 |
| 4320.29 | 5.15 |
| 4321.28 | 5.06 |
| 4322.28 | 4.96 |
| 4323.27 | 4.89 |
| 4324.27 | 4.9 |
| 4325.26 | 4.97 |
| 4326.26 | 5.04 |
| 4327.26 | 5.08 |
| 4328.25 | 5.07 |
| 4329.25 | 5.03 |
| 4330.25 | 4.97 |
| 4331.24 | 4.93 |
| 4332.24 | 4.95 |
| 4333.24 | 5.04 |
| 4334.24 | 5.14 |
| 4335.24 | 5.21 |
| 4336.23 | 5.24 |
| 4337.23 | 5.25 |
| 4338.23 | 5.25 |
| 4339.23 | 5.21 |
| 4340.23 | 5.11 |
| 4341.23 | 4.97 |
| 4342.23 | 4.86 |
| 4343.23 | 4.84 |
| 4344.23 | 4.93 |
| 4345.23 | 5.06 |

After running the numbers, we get 2.2 angstrom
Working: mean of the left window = 4.58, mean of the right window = 5.02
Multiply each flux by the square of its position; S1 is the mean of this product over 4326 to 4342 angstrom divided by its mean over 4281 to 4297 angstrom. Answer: 1.21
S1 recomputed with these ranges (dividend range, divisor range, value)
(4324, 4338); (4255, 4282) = 1.16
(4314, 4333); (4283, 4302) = 1.17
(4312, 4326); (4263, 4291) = 1.12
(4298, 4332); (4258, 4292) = 1.09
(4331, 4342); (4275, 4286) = 1.21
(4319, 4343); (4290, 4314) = 1.15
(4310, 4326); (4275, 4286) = 1.16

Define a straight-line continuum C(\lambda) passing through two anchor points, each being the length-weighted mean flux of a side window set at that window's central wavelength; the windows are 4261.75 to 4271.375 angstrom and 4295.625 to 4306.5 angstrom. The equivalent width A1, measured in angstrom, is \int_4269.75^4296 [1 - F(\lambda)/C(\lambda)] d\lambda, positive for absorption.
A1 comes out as 2.0 angstrom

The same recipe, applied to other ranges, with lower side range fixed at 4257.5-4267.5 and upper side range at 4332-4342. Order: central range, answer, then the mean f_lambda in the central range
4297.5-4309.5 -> 0.9 angstrom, 4.53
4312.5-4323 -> -0.1 angstrom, 5.02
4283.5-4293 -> 0.7 angstrom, 4.41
